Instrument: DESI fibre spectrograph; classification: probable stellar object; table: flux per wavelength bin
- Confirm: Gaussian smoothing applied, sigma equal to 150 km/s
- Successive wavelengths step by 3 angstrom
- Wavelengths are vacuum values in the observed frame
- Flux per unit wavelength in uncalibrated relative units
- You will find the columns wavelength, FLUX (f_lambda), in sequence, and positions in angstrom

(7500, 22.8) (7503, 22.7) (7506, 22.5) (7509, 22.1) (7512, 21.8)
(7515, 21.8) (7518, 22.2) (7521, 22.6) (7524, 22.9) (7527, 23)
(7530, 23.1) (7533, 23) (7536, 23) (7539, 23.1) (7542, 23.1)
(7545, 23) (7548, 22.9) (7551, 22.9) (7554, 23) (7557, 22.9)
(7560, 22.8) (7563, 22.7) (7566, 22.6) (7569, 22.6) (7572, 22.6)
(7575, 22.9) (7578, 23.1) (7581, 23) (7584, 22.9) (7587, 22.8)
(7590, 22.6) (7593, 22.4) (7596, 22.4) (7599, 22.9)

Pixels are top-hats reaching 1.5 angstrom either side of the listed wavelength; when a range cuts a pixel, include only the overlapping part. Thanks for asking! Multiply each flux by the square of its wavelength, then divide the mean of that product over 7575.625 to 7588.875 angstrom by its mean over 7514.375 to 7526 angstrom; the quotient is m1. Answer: 1.04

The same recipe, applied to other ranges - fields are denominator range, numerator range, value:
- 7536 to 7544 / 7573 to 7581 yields 1.01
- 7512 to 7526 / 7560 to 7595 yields 1.03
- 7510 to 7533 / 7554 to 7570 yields 1.02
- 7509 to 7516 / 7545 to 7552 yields 1.06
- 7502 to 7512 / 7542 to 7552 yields 1.04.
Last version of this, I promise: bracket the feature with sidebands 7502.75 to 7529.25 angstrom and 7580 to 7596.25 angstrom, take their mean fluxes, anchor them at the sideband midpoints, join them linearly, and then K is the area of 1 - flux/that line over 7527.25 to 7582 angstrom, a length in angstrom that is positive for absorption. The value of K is -0.84 angstrom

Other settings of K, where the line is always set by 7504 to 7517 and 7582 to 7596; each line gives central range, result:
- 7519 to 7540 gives -0.68 angstrom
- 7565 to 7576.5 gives -0.08 angstrom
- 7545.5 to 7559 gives -0.32 angstrom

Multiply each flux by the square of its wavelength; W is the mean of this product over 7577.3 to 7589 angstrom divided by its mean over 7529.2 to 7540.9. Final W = 1.01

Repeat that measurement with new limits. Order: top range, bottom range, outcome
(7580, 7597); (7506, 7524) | 1.04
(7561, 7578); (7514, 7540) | 1.01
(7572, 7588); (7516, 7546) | 1.01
